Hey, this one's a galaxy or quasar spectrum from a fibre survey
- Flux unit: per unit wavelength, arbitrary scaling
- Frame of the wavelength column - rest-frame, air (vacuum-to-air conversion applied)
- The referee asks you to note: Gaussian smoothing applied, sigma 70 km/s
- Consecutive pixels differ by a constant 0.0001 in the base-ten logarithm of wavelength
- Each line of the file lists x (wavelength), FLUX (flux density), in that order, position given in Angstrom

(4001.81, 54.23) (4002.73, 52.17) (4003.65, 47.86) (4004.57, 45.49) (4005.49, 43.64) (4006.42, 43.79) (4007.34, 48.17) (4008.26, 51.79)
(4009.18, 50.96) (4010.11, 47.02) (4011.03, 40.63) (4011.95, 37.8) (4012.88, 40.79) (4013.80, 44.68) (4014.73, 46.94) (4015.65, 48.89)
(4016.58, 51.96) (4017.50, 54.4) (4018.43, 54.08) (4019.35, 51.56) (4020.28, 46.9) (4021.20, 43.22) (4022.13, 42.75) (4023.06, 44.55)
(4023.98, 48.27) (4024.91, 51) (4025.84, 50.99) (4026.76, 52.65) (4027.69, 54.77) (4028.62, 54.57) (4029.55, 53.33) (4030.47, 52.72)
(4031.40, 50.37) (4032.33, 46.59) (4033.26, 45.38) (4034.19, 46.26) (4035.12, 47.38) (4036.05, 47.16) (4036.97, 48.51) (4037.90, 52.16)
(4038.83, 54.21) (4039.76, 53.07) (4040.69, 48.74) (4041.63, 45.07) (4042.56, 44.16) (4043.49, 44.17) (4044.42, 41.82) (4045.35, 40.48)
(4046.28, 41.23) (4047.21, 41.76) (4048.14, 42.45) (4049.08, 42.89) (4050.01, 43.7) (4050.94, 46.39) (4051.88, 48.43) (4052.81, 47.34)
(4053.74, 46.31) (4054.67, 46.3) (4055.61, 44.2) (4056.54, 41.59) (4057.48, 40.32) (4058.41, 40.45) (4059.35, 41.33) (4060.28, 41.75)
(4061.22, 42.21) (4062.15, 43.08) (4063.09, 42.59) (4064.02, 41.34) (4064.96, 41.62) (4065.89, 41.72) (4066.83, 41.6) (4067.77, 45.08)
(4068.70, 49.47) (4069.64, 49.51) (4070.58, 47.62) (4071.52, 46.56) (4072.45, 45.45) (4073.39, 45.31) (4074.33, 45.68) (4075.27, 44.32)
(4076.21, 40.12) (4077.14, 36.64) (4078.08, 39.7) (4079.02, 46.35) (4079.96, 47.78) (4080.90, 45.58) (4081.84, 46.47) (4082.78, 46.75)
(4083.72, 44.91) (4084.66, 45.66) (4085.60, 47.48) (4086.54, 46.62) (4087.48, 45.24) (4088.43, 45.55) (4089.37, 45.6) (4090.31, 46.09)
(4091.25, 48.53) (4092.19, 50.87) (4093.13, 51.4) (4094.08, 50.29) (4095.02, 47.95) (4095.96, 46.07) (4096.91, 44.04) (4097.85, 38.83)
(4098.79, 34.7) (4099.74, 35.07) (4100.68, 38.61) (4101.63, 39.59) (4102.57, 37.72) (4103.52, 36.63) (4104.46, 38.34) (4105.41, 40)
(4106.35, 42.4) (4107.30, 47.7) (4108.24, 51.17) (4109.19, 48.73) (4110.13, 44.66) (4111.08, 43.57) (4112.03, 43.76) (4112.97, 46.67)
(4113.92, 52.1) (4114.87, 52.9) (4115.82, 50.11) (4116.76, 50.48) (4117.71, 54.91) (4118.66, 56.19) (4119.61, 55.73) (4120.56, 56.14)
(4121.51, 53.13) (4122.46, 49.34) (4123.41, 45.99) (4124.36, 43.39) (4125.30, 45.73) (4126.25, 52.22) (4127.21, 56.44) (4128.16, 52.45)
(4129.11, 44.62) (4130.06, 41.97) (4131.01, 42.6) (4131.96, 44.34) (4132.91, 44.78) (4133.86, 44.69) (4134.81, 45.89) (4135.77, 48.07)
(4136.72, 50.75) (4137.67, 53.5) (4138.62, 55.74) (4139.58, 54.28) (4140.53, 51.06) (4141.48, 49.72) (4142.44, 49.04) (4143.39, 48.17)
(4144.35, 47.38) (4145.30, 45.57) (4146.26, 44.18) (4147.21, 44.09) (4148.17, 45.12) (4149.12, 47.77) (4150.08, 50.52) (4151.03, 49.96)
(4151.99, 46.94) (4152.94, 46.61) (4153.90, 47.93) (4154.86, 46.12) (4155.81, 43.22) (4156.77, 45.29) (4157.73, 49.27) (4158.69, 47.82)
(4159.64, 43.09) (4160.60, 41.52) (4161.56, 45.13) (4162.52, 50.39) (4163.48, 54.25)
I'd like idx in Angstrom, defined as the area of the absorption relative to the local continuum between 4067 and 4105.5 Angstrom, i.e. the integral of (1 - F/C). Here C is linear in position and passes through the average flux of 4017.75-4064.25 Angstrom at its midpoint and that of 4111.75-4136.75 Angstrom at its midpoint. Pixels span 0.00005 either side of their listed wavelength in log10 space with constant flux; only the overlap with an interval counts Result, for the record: 2.9 Angstrom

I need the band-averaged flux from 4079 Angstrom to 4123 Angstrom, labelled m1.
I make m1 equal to 46.3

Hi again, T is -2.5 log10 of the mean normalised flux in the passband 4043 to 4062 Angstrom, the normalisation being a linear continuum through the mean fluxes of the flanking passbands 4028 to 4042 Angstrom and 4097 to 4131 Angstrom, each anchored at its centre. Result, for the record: 0.14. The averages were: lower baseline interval 49.8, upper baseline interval 46.3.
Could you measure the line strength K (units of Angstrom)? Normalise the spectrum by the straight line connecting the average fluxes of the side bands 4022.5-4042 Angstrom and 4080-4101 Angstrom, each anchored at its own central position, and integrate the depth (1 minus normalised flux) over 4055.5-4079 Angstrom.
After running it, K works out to 1.9 Angstrom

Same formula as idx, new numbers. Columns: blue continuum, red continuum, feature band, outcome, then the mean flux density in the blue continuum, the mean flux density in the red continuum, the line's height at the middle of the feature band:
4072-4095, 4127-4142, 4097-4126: 0.97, 45.8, 48.7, 47.4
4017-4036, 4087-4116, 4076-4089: 0.32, 49.5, 44.6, 45.9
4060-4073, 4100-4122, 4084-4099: -0.12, 44.3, 46.9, 45.8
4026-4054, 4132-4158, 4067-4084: 0.90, 47.5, 47.9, 47.7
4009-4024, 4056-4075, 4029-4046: -0.90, 46.7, 43.7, 45.4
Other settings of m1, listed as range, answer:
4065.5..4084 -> 44.8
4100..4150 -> 47.5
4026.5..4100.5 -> 45.5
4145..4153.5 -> 46.8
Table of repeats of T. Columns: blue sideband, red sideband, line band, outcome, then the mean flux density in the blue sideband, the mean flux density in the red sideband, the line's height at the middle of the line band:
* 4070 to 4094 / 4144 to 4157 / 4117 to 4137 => -0.063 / 45.8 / 46.5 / 46.3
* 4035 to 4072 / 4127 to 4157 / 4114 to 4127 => -0.095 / 44.9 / 47.7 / 47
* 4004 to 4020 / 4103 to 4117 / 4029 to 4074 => 0.029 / 47.2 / 45.9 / 46.7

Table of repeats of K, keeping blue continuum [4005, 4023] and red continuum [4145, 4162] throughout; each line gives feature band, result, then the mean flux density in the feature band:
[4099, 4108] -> 1.3 Angstrom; 39.7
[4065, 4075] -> 0.2 Angstrom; 45.6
